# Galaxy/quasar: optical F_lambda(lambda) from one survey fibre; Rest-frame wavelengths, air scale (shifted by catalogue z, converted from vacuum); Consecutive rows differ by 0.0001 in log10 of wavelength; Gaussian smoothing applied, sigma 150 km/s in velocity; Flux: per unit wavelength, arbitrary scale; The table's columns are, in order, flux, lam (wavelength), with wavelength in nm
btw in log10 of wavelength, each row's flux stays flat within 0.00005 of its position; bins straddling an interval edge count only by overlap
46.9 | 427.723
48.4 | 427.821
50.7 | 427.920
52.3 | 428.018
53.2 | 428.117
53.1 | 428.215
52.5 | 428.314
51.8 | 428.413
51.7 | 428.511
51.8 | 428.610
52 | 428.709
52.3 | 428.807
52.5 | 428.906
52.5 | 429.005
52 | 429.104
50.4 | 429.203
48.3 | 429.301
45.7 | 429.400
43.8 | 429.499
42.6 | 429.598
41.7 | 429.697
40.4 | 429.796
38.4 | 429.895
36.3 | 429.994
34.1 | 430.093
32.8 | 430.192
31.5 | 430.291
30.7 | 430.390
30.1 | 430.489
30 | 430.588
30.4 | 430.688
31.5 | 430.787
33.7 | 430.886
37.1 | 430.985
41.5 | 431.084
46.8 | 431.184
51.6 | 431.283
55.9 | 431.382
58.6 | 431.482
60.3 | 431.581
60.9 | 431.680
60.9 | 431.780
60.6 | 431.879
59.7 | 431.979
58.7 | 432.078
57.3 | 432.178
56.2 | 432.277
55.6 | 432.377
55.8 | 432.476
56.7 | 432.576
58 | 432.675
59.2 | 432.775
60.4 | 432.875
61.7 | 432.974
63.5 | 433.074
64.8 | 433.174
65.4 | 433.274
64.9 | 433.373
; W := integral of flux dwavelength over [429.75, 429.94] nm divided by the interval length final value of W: 39.4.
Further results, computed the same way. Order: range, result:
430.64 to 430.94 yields 32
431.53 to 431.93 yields 60.7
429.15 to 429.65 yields 46.2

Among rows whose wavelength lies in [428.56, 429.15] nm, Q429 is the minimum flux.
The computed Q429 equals 51.8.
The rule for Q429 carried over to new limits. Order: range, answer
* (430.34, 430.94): 30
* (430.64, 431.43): 30.4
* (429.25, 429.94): 38.4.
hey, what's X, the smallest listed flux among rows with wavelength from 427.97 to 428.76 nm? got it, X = 51.7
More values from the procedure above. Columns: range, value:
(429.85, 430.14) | 34.1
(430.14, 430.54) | 30.1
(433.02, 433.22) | 63.5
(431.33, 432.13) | 55.9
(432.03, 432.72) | 55.6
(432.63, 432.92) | 58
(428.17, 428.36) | 52.5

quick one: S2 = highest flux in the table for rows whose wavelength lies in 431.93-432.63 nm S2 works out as 59.7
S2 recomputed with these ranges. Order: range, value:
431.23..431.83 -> 60.9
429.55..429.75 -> 42.6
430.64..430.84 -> 31.5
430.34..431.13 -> 41.5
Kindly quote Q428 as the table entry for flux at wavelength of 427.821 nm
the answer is 48.4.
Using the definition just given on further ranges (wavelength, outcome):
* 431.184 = 46.8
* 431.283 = 51.6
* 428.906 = 52.5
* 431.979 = 59.7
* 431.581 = 60.3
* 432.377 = 55.6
